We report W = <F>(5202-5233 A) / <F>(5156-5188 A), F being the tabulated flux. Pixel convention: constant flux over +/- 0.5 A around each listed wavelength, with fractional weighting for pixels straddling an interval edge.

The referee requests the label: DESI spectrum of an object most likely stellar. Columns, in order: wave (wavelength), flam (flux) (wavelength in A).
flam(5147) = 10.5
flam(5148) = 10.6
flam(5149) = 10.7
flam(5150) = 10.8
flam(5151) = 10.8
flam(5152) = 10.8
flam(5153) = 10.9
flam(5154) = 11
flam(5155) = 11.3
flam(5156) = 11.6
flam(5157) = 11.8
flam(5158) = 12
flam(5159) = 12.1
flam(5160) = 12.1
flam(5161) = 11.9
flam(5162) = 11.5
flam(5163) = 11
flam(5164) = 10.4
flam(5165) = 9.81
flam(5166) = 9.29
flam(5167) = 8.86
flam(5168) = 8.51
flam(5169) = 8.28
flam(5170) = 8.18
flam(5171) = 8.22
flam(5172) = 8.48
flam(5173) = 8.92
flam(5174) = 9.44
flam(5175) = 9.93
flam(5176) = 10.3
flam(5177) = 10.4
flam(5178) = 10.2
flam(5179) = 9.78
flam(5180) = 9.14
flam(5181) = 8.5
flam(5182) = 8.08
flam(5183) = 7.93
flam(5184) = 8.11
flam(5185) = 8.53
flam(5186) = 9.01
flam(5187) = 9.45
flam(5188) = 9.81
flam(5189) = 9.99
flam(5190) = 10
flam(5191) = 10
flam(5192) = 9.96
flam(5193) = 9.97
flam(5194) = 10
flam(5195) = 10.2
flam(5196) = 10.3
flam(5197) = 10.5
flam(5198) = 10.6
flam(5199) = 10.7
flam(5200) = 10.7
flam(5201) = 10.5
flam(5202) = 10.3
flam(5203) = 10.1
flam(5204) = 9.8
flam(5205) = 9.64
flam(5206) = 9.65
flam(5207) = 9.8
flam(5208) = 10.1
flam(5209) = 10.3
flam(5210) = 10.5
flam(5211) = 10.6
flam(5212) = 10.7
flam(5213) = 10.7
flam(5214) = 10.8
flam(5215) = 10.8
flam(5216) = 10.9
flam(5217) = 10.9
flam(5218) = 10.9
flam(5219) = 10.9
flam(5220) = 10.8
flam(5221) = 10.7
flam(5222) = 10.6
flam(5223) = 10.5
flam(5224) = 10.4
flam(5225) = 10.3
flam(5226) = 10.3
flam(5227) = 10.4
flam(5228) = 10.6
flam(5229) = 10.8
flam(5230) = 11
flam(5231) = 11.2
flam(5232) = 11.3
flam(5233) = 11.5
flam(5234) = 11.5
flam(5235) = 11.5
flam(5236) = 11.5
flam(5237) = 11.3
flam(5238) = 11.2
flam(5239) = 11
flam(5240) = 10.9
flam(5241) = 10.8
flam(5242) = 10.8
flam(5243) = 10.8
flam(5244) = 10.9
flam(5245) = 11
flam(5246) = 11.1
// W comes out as 1.1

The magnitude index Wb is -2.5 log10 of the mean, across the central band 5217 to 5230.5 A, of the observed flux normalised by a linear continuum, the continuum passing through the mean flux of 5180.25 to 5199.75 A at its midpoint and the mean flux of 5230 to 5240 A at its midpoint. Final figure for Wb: 0.02 mag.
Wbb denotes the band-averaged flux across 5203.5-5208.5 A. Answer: 9.8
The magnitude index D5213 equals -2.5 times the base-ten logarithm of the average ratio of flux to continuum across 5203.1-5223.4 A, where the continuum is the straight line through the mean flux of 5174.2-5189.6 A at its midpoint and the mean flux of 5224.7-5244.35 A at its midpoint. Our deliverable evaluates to -0.02 mag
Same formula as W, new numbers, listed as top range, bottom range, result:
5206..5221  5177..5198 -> 1.11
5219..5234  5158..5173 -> 1.08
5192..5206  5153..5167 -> 0.92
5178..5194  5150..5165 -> 0.82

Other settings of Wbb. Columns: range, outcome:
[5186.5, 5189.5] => 9.75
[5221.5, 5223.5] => 10.6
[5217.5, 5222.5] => 10.8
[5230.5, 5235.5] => 11.4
